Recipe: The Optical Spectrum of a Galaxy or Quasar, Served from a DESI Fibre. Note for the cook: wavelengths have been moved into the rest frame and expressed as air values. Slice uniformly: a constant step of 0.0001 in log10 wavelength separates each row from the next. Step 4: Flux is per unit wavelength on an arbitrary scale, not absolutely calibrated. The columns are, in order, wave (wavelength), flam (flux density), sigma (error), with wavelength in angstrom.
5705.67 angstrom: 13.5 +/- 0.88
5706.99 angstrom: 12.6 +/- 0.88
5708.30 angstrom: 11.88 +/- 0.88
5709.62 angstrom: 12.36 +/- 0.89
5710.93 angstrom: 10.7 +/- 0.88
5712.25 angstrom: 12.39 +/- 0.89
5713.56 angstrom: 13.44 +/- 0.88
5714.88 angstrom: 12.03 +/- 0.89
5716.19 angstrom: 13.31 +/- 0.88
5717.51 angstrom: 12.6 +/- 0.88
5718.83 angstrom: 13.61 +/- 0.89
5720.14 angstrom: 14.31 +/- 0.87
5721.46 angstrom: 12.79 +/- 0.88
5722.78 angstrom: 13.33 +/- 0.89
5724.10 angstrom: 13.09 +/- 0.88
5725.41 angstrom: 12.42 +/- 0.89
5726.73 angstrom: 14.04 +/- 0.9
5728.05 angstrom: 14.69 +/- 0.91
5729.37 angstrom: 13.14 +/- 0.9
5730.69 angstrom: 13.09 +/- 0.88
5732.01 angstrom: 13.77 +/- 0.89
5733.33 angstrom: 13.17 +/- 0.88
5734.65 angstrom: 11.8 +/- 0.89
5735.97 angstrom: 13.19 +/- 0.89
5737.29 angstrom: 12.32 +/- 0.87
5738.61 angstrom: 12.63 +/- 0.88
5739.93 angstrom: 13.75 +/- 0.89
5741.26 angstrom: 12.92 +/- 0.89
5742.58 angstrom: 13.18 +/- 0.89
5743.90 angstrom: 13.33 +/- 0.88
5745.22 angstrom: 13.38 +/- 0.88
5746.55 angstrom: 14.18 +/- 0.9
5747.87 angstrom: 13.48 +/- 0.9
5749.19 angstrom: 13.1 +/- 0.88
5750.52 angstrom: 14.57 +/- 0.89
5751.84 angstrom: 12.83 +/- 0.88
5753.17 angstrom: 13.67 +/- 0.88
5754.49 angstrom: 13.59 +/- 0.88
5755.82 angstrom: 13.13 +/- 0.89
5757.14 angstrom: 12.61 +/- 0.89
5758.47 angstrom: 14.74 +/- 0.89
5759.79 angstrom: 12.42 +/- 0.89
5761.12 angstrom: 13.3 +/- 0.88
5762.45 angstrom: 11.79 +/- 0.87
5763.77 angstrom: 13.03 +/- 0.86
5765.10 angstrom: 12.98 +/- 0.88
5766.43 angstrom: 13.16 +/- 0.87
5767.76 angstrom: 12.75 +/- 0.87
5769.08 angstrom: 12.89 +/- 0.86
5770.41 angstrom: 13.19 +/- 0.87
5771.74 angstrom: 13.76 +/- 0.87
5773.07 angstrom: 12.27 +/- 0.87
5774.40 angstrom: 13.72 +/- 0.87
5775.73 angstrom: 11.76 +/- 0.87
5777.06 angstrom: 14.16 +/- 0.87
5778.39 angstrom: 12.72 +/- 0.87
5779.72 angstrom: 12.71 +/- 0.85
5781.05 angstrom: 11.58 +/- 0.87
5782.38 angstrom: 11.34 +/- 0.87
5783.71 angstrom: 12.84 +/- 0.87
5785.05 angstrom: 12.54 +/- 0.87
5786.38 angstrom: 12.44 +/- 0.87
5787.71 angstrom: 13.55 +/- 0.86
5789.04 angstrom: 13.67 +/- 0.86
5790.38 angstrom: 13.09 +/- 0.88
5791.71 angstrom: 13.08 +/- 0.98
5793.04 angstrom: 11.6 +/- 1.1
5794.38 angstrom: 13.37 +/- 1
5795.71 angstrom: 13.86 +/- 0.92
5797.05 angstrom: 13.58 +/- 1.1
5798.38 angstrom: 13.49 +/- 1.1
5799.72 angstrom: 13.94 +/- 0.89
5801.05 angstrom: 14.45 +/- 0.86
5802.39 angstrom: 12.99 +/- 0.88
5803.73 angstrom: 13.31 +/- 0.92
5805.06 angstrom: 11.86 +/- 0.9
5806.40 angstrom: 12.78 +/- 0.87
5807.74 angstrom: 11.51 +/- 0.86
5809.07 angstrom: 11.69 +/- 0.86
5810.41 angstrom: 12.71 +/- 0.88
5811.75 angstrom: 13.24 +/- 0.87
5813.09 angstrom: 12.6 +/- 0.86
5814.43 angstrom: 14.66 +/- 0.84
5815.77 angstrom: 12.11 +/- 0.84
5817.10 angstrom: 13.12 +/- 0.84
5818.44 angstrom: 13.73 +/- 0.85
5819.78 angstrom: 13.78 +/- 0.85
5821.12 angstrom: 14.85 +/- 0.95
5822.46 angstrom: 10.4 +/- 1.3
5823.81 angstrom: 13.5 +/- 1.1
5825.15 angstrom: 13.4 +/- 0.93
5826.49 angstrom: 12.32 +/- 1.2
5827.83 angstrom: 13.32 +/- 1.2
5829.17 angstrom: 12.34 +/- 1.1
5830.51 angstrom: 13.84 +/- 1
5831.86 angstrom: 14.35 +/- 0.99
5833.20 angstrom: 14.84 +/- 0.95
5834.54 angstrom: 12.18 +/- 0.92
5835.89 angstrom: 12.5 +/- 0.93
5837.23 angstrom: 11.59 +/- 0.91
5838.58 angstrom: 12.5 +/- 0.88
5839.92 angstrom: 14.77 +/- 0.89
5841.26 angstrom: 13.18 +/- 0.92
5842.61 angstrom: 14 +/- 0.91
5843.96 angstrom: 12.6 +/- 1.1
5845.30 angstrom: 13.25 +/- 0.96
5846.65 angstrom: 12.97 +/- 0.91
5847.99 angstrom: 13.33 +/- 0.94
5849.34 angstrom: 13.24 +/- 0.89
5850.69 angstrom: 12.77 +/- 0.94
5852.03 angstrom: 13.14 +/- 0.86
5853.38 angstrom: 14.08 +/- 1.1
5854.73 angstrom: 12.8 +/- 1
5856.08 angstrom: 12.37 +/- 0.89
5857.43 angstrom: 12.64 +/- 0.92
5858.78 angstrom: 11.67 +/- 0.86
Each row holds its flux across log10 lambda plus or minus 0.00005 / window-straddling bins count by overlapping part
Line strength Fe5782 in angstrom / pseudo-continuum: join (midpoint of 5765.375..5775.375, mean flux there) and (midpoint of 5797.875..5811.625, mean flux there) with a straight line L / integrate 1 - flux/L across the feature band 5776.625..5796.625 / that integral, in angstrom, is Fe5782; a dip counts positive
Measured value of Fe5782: 0.2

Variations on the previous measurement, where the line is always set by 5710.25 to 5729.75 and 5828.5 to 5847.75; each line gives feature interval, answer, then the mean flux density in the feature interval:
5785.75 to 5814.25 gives 0.3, 13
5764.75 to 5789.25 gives 0.6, 12.8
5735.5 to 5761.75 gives -0.4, 13.3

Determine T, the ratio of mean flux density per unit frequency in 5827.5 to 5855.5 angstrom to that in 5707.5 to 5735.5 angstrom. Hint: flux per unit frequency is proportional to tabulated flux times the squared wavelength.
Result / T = 1.1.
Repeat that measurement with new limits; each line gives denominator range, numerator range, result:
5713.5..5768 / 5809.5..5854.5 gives 1.03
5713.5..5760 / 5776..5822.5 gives 1.00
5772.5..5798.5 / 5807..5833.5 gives 1.03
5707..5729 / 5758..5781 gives 1.02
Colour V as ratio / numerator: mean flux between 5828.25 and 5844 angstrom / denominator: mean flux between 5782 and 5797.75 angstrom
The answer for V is 1.0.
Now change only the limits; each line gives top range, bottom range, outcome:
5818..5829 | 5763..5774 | 1.01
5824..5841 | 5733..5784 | 1.01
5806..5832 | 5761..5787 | 1.02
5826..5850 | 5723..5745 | 1.00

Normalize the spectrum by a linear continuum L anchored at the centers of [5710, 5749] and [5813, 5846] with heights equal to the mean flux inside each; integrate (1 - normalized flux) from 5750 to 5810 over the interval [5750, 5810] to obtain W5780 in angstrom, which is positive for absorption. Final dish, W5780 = 0.8 angstrom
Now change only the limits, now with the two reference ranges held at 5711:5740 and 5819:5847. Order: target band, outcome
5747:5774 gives -0.2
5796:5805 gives -0.3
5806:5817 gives 0.4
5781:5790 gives 0.3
